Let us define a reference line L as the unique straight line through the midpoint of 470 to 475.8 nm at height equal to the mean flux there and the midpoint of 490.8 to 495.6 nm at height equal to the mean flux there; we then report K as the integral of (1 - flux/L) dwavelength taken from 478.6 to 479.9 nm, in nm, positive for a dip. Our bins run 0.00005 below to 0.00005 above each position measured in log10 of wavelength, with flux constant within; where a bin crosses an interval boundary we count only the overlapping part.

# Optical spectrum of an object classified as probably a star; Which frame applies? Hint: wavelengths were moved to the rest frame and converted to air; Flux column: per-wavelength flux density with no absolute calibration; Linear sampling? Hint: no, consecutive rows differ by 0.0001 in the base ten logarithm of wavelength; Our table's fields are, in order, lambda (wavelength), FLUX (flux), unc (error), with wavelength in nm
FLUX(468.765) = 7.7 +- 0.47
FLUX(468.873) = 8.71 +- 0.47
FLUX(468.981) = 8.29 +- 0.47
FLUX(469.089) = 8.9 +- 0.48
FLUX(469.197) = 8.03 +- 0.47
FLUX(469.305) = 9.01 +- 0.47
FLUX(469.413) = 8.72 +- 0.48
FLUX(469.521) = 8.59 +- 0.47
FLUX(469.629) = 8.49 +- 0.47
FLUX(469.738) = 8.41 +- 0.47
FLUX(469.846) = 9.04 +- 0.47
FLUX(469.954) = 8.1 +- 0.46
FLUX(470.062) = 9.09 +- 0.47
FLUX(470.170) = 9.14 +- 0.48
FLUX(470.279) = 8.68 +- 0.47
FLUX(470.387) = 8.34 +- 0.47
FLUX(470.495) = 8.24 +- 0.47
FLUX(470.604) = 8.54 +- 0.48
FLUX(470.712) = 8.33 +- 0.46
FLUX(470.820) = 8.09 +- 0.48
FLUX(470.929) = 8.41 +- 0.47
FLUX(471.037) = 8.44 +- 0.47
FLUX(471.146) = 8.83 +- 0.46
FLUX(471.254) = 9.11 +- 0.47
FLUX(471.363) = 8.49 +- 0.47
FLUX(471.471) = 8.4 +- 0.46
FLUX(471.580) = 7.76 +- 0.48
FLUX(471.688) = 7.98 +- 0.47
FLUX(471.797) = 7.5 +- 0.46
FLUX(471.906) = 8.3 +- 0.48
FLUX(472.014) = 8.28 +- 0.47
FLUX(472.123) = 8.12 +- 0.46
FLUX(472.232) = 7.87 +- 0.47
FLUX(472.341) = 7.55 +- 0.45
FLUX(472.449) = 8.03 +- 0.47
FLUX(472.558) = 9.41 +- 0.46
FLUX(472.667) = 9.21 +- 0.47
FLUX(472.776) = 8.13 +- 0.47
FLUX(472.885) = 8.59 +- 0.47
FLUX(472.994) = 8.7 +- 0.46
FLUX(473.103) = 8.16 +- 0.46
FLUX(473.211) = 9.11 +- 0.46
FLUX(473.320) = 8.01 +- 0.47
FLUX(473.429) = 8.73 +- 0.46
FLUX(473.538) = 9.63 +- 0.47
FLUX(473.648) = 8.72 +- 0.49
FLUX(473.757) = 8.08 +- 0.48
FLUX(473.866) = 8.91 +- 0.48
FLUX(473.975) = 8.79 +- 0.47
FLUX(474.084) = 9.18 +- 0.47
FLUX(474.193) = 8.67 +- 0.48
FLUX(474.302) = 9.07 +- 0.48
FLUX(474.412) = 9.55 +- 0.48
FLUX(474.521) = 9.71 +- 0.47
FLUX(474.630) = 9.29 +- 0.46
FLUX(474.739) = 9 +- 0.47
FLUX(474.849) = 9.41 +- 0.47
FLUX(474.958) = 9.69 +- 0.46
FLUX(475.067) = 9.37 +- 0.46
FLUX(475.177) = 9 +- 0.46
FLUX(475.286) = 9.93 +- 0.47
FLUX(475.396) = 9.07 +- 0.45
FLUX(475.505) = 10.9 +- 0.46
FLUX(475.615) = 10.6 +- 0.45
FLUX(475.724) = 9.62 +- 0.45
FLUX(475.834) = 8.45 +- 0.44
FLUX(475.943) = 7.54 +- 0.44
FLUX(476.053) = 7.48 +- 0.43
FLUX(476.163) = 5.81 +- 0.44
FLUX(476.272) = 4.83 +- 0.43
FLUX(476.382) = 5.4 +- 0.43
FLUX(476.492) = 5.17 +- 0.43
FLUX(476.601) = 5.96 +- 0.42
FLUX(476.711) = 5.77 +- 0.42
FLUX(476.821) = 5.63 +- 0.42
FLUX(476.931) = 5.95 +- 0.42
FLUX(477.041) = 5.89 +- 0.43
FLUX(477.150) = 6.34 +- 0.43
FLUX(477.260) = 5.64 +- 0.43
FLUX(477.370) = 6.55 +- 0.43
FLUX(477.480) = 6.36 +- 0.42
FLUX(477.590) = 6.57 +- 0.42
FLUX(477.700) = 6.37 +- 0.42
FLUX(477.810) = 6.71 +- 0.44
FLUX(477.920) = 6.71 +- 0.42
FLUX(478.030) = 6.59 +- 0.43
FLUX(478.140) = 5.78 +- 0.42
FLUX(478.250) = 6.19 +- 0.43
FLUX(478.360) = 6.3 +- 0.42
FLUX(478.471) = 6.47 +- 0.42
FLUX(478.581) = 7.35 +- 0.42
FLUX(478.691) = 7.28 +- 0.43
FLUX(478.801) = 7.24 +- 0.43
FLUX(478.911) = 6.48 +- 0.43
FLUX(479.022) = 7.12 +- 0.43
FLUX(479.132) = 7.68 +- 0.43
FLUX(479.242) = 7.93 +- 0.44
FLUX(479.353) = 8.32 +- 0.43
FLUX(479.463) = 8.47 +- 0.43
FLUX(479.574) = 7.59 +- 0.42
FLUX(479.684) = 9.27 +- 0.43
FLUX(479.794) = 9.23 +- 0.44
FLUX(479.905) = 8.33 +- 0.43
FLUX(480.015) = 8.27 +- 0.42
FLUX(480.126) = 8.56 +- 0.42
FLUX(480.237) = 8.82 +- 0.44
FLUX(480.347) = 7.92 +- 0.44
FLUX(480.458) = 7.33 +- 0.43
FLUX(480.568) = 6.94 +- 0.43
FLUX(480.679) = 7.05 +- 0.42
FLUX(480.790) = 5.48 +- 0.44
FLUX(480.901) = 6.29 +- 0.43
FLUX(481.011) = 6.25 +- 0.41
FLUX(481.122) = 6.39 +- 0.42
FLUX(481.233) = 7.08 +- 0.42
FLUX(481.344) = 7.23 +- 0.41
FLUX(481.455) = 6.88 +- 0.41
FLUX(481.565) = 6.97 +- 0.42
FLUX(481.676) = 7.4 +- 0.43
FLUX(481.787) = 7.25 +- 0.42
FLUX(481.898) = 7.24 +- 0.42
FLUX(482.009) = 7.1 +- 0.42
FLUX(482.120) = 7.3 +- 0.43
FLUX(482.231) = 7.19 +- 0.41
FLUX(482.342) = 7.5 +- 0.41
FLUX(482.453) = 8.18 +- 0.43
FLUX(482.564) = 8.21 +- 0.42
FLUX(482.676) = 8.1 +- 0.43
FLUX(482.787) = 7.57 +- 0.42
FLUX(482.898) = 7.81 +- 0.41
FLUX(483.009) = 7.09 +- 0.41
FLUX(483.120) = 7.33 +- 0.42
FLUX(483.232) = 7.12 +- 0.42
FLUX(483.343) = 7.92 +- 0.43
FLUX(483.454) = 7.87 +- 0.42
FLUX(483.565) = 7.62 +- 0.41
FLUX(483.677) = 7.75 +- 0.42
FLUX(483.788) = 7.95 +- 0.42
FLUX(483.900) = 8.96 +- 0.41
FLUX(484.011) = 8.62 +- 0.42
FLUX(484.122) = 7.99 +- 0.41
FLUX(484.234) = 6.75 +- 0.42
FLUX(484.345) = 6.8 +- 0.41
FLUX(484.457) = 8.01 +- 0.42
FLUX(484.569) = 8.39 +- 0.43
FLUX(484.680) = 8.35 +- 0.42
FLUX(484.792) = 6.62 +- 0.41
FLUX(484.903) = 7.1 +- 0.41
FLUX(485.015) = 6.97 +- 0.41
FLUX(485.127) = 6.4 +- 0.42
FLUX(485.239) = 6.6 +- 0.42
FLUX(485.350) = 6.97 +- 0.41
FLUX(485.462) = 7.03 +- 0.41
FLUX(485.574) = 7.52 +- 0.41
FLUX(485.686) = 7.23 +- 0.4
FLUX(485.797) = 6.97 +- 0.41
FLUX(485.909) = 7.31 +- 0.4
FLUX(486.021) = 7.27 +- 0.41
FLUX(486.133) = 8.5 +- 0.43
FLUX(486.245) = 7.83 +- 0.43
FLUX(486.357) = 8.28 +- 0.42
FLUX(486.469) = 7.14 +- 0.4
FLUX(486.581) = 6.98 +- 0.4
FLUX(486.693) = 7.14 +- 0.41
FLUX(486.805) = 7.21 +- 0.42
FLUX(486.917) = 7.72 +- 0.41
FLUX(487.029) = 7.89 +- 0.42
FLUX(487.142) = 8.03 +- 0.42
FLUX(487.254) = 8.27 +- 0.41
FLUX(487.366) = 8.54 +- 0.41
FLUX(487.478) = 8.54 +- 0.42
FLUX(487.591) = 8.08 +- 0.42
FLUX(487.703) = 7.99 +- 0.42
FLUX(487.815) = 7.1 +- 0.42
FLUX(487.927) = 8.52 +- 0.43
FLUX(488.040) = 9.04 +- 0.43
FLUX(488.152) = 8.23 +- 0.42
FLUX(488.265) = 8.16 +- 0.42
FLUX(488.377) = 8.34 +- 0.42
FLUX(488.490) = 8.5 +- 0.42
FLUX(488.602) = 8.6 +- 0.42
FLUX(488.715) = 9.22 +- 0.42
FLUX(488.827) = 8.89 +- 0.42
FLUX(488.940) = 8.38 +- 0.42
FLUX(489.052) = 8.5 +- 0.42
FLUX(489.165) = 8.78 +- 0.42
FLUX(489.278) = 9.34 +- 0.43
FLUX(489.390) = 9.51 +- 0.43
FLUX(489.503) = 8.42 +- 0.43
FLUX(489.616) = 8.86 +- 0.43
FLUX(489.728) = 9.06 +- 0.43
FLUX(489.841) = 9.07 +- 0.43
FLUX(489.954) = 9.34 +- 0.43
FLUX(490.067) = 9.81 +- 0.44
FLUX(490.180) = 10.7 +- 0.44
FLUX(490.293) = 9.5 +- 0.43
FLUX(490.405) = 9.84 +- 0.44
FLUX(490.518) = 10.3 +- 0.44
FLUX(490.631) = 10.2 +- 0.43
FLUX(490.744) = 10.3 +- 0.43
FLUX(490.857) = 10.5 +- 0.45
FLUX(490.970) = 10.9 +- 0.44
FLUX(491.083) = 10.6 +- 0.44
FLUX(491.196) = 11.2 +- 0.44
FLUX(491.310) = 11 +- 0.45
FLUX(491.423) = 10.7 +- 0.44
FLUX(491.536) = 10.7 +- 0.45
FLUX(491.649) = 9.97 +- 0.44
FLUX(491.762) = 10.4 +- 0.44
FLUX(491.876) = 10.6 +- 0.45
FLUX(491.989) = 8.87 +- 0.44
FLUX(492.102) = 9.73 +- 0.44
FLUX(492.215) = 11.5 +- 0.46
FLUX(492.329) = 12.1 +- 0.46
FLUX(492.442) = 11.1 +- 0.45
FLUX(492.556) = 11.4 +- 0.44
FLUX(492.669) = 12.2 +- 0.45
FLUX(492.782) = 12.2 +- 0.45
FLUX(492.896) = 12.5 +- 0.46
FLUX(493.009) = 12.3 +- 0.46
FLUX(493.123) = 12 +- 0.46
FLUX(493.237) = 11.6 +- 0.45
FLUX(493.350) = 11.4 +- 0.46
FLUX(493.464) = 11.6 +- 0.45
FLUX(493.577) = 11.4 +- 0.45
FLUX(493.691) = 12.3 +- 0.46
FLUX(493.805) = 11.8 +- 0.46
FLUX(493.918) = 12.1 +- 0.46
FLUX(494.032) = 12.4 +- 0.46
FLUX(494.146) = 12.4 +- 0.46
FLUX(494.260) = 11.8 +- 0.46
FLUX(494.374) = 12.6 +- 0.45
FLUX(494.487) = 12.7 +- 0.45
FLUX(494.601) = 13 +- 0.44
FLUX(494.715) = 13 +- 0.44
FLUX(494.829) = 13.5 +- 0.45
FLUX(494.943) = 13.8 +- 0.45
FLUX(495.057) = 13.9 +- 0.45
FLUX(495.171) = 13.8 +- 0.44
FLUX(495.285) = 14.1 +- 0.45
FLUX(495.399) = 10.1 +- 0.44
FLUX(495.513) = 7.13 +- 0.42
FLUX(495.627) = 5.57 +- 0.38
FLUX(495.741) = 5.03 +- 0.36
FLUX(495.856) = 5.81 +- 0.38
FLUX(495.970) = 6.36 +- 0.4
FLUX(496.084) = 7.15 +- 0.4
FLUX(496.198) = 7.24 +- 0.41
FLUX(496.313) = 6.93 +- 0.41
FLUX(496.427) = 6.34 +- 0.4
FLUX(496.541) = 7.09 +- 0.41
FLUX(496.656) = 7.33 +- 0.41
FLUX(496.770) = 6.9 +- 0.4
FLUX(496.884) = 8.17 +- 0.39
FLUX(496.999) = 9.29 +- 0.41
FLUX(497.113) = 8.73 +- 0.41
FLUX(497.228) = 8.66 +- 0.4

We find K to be 0.241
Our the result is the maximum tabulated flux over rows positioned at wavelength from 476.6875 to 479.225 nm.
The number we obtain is 7.68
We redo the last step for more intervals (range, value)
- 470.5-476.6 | 10.9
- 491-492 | 11.2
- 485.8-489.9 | 9.51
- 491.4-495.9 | 14.1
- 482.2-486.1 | 8.96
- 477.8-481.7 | 9.27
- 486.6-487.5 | 8.54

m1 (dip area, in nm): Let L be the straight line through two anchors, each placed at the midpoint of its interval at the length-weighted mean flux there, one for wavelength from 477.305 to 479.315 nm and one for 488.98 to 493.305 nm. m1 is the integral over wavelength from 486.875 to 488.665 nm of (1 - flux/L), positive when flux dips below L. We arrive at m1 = 0.23 nm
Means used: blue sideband 6.77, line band 8.23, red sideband 10.4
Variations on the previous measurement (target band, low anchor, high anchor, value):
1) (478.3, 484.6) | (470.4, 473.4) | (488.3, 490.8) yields 0.93 nm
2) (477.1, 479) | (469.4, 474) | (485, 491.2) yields 0.44 nm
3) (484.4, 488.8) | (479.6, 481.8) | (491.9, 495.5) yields 0.82 nm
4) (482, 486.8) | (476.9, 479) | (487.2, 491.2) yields 0.27 nm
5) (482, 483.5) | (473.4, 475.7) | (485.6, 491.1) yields 0.22 nm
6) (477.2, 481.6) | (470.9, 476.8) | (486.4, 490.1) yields 0.65 nm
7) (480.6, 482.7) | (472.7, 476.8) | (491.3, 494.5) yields 0.55 nm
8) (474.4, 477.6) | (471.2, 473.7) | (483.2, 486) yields 0.19 nm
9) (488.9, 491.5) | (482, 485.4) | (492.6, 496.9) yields -0.14 nm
